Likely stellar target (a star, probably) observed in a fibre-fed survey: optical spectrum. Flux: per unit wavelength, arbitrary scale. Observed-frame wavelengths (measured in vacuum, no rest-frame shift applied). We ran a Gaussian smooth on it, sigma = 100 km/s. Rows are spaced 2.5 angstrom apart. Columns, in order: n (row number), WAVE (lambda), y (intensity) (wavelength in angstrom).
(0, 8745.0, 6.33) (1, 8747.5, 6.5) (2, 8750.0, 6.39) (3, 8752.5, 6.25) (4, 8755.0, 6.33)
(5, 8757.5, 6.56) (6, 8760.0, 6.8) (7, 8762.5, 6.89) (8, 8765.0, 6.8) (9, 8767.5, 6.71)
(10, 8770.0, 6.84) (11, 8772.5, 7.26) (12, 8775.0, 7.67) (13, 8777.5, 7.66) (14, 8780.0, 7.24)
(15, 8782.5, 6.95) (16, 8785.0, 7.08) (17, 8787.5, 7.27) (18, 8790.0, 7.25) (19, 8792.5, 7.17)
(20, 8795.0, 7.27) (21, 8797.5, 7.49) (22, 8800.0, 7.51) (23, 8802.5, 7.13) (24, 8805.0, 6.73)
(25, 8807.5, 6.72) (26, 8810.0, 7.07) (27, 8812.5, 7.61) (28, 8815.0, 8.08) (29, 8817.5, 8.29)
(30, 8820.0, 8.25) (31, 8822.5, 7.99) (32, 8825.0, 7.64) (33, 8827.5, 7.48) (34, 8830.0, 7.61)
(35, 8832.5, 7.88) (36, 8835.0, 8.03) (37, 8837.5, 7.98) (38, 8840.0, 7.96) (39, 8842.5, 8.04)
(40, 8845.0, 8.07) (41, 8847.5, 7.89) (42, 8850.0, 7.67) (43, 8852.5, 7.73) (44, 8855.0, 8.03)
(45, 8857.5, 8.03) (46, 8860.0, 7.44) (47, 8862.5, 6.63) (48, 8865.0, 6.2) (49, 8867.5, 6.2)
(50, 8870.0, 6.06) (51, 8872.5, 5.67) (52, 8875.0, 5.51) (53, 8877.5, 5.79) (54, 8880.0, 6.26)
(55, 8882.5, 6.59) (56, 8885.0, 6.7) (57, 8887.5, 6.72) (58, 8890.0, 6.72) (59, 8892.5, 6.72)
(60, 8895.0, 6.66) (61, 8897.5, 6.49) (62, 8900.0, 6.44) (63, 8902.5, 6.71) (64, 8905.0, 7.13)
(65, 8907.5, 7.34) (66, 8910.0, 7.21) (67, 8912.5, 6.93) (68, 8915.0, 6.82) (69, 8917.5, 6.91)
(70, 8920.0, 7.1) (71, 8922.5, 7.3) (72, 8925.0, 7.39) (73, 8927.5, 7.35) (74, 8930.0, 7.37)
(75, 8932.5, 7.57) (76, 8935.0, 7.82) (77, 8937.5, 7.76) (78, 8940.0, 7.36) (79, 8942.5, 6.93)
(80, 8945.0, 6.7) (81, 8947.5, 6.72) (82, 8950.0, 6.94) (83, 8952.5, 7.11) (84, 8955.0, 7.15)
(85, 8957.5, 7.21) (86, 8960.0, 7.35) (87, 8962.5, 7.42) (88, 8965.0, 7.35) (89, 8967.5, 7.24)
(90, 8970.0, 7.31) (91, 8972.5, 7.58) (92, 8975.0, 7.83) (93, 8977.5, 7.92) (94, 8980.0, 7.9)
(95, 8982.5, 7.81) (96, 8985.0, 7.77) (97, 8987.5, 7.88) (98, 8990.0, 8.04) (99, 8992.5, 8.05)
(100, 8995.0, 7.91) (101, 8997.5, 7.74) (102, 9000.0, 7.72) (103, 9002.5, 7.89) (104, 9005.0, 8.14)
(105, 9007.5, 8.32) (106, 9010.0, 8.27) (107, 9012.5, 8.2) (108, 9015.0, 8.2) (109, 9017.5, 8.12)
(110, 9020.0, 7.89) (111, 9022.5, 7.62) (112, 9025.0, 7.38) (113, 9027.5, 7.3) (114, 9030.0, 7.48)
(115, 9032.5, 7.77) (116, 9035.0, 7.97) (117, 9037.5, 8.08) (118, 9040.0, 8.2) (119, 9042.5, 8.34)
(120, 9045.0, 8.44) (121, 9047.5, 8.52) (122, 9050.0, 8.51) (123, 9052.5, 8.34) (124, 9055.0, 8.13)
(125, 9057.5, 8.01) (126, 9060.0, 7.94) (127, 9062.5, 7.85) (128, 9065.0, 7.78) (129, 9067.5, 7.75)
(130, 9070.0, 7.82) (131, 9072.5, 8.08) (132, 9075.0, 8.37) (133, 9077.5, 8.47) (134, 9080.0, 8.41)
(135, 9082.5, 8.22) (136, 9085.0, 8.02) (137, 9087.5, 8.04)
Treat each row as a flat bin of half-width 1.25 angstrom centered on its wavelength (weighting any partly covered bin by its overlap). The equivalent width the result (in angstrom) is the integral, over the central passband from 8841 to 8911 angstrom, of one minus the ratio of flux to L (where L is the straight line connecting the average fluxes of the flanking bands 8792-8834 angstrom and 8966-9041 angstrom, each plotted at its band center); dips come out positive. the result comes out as 6.9 angstrom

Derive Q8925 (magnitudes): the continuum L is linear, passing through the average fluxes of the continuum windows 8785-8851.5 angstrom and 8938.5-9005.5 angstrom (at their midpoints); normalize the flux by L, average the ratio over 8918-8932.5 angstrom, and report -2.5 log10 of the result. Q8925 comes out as 0.03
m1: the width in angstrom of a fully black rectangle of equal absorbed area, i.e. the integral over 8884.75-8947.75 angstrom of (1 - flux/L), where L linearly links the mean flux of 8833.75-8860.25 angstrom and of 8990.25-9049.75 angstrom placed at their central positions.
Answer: 7.15 angstrom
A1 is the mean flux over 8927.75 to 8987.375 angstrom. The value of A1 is 7.4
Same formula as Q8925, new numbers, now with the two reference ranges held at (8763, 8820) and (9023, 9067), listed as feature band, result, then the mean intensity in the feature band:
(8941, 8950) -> 0.13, 6.82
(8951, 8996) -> 0.03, 7.6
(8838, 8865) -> -0.03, 7.68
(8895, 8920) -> 0.11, 6.89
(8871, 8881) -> 0.28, 5.8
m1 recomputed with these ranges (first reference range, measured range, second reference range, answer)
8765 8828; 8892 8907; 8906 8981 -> 1.21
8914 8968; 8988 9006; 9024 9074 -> -0.71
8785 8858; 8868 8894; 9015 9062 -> 4.92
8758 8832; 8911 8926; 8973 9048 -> 1.19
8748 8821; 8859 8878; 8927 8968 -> 2.67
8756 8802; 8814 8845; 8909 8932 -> -3.46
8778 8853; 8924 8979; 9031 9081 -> 3.84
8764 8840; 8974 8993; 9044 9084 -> 0.10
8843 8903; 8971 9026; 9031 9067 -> -1.24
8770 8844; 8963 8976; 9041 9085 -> 0.79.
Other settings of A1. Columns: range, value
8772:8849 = 7.56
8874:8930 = 6.78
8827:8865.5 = 7.7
